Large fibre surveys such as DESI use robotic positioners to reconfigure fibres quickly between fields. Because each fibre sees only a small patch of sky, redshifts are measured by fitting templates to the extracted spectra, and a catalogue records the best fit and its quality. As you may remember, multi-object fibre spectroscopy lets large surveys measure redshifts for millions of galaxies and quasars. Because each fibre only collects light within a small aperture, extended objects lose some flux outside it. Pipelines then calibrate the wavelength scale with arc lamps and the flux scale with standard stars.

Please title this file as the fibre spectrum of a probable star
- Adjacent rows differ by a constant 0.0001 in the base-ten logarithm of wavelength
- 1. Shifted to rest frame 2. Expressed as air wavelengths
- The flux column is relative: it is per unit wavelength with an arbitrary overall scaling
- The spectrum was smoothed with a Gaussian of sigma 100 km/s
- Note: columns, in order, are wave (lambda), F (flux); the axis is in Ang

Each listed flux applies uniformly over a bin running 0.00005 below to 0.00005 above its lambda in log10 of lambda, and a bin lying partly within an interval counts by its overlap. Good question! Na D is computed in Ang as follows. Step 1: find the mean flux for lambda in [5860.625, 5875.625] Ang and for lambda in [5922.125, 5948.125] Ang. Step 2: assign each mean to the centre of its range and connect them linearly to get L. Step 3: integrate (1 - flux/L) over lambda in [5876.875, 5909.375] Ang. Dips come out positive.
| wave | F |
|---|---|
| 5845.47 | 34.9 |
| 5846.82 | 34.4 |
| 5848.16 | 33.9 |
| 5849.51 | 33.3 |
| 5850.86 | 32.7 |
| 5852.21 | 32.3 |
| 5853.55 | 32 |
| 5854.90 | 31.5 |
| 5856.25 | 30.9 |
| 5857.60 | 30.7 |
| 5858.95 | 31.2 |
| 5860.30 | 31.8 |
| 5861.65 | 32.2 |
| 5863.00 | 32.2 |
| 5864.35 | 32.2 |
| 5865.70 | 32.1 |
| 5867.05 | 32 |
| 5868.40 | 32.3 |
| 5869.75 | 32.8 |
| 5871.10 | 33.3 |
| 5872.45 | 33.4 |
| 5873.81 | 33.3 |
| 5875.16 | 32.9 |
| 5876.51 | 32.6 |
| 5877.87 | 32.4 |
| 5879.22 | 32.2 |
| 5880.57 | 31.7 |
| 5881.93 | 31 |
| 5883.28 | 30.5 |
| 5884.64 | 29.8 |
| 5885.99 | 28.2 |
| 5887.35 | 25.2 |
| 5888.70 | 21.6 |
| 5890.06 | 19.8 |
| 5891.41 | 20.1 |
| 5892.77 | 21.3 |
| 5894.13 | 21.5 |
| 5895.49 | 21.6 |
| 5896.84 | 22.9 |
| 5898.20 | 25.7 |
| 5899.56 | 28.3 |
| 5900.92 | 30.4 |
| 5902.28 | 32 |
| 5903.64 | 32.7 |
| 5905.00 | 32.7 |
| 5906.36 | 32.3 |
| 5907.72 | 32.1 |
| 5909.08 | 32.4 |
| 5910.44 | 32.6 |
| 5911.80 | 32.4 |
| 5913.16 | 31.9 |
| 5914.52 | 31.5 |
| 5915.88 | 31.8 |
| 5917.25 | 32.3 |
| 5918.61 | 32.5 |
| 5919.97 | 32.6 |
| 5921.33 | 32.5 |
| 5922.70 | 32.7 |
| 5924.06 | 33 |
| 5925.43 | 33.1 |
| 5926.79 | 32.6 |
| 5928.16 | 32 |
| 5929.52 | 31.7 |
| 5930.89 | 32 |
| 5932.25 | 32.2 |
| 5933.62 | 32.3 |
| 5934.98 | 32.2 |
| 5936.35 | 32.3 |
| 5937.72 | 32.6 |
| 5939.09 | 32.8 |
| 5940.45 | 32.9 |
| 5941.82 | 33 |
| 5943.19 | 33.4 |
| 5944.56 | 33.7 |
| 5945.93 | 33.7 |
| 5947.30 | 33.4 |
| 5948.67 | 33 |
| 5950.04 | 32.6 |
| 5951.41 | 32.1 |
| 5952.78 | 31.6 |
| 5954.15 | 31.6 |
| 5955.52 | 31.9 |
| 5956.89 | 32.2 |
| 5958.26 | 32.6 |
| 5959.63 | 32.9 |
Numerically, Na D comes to 4.77 Ang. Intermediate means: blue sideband 32.6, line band 27.8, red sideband 32.7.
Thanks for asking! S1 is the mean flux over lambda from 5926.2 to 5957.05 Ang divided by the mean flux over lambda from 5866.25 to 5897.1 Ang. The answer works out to 1.14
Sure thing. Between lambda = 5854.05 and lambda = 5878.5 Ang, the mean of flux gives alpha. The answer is 32.2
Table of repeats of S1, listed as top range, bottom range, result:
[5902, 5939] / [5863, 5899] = 1.13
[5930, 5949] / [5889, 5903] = 1.35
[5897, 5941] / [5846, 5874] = 0.98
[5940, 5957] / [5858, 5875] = 1.01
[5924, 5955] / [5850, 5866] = 1.02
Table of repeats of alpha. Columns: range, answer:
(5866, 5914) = 29.4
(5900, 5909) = 31.9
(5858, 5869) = 32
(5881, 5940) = 29.9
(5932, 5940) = 32.4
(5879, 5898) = 25.4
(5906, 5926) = 32.4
